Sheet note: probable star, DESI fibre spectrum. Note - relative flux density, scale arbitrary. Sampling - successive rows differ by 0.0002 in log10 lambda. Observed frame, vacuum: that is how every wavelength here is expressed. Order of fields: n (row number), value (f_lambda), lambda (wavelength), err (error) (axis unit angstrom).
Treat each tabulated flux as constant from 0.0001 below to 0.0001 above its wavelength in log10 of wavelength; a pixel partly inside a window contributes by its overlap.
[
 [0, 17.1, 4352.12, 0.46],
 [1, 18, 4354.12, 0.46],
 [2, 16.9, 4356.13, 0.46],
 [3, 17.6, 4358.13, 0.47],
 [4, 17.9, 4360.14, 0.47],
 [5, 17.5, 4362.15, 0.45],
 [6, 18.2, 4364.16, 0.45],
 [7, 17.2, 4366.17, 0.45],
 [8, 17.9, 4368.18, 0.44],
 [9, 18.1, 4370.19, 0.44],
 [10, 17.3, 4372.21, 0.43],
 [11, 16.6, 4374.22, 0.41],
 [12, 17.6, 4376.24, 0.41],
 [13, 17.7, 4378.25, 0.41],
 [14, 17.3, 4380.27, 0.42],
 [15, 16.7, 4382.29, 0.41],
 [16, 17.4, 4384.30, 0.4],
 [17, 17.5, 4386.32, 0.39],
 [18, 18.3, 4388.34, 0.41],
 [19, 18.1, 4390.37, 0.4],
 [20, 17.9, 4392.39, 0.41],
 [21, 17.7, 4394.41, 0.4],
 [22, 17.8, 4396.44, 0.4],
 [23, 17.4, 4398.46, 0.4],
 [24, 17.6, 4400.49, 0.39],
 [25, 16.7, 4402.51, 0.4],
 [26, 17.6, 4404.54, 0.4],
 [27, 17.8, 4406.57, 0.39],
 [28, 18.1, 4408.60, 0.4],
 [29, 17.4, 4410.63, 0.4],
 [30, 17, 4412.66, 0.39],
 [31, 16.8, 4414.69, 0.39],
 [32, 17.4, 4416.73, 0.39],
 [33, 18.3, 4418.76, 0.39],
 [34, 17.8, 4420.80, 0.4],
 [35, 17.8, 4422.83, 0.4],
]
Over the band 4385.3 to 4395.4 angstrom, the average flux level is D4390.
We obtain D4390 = 17.9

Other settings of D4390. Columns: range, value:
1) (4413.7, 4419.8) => 17.5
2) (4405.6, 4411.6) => 17.8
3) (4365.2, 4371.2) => 17.7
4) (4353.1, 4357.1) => 17.5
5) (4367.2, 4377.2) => 17.5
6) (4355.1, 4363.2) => 17.5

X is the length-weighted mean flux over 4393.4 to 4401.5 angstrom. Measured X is 17.6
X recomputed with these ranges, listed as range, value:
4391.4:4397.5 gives 17.8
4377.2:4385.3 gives 17.3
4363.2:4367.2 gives 17.7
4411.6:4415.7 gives 16.9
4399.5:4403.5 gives 17.2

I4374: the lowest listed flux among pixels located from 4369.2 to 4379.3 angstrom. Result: 16.6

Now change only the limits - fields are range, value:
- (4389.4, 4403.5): 16.7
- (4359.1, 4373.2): 17.2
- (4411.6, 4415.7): 16.8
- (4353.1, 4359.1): 16.9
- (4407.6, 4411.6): 17.4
